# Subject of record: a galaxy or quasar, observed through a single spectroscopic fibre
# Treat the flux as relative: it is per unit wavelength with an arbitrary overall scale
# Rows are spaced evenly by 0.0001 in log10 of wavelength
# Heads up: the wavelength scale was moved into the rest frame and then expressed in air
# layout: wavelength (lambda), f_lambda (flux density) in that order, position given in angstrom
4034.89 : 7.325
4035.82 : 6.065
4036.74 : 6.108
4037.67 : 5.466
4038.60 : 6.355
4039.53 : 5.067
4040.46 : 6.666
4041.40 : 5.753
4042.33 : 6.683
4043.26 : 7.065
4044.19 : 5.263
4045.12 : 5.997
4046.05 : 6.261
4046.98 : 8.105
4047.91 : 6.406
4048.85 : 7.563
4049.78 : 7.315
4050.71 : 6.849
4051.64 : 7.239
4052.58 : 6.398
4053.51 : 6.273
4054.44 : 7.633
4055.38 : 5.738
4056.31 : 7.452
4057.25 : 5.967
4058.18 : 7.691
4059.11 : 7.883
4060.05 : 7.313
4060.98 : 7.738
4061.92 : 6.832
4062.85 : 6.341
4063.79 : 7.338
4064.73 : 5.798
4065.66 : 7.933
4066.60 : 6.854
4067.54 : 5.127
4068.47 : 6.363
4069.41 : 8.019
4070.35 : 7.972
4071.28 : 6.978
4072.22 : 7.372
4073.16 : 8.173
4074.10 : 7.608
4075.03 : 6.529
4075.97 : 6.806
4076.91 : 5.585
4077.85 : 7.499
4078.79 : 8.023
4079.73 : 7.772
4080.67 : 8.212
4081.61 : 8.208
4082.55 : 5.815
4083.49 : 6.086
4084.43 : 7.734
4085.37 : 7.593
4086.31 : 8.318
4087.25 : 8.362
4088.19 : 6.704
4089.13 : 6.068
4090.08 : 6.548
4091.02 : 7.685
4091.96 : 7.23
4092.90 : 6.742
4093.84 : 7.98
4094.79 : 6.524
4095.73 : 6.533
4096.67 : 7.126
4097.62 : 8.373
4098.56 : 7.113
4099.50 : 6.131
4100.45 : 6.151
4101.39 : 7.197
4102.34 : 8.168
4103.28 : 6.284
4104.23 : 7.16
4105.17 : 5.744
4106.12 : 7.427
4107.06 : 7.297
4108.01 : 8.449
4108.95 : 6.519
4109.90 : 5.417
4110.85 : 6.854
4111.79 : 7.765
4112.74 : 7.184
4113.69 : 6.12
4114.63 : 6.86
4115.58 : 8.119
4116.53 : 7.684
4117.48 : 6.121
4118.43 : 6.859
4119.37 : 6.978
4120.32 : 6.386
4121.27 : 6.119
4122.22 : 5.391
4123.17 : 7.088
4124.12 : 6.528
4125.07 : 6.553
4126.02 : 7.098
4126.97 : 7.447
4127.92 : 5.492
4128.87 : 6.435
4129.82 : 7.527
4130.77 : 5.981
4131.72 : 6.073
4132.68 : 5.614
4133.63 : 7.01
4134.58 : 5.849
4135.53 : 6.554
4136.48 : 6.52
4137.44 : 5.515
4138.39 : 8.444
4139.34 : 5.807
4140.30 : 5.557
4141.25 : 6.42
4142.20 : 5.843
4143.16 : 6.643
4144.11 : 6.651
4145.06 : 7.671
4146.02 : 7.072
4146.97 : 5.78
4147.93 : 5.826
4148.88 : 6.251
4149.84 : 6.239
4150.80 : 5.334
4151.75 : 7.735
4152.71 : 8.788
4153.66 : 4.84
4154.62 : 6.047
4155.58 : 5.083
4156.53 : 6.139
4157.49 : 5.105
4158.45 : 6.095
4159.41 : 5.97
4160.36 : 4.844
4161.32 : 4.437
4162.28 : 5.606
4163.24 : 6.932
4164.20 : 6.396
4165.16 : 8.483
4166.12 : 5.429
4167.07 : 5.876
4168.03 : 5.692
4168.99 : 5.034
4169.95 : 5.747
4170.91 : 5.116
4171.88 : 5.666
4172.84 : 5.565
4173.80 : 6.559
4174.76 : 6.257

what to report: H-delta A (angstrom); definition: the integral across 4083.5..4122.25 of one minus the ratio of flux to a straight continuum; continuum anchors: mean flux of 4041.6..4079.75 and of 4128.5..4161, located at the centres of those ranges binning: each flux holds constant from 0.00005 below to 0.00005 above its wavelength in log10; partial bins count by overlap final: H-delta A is -2.3 angstrom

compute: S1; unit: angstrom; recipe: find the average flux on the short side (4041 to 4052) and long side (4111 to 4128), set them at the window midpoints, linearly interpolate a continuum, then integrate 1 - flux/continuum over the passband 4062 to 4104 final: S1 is -2.2 angstrom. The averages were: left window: 6.71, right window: 6.8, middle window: 7.11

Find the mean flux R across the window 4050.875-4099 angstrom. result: 7.12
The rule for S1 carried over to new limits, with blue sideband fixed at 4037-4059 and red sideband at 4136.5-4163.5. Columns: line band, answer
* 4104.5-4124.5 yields -1.6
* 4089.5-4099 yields -1.2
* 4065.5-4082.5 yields -2.0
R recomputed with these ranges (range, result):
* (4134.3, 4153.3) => 6.52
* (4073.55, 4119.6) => 7.09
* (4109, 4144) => 6.55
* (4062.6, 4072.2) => 6.9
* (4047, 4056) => 6.9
